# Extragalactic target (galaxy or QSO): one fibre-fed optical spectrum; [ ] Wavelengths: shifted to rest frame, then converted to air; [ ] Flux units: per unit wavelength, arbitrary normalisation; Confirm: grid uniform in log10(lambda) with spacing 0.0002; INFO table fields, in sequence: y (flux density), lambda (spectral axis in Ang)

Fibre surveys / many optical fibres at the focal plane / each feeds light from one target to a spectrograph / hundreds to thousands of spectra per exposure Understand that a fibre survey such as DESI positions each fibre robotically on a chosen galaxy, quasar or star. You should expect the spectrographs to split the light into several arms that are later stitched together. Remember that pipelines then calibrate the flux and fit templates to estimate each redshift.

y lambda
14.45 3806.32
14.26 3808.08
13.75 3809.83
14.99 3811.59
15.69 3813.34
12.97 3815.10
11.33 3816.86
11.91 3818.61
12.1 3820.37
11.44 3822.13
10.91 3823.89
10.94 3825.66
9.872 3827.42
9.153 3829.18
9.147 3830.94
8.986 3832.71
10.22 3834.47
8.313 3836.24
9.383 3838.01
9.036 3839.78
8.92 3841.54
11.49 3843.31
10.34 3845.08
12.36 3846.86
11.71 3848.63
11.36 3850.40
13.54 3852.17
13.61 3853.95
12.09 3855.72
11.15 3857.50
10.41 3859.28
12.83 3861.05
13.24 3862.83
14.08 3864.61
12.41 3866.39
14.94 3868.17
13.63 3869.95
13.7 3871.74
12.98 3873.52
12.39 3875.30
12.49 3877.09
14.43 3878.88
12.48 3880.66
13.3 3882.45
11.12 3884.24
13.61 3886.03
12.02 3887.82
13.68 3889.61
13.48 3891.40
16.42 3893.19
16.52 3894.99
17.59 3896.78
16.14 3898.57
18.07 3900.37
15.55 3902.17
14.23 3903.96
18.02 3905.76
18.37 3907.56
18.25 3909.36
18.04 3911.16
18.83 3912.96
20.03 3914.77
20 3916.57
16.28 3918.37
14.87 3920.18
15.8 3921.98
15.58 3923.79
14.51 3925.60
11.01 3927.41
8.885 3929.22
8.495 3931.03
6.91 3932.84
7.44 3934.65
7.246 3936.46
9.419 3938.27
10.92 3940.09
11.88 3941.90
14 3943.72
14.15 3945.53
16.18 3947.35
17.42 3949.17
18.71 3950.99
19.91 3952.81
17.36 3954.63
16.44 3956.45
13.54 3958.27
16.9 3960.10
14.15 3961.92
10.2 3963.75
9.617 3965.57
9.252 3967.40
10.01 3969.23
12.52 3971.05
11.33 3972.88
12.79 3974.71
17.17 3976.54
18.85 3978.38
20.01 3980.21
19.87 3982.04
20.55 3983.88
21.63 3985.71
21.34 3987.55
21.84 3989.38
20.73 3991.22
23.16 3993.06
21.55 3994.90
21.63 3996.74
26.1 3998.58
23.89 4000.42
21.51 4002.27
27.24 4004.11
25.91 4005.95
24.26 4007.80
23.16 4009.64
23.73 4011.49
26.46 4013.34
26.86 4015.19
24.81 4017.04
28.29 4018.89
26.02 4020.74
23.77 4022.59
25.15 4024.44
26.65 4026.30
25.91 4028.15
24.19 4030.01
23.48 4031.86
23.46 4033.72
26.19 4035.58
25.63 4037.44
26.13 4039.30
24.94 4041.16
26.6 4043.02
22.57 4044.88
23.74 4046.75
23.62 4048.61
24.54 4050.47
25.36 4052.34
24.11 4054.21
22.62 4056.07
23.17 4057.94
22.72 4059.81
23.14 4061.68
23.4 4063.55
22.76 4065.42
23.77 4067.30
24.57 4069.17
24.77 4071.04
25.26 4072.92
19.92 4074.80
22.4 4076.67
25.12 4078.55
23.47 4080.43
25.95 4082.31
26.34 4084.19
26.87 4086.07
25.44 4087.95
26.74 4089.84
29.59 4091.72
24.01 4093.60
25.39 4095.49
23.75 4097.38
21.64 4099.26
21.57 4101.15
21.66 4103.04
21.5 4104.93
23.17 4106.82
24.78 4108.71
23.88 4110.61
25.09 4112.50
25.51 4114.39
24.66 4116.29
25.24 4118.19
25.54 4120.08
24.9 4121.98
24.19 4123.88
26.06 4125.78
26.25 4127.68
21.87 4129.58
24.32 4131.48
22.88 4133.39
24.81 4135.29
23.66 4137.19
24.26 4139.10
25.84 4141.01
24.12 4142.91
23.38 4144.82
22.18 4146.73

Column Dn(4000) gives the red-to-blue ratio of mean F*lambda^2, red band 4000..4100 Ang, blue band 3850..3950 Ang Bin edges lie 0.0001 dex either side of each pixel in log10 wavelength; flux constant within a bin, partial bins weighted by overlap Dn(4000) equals 1.9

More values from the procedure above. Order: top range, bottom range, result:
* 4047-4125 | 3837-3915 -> 1.95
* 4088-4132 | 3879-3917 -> 1.70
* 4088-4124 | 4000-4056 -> 1.02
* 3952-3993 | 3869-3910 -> 1.16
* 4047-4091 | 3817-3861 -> 2.51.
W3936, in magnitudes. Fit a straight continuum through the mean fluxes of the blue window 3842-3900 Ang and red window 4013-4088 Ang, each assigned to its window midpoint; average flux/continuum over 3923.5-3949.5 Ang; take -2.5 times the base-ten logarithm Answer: 0.46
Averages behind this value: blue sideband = 13.2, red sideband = 24.6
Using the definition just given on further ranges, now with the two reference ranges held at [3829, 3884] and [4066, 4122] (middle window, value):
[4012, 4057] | -0.18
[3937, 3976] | 0.24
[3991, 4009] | -0.22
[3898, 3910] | -0.18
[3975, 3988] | -0.06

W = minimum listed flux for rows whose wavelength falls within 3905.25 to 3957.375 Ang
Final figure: 6.91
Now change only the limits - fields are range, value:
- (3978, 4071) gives 18.85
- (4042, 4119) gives 19.92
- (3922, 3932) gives 8.495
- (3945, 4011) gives 9.252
